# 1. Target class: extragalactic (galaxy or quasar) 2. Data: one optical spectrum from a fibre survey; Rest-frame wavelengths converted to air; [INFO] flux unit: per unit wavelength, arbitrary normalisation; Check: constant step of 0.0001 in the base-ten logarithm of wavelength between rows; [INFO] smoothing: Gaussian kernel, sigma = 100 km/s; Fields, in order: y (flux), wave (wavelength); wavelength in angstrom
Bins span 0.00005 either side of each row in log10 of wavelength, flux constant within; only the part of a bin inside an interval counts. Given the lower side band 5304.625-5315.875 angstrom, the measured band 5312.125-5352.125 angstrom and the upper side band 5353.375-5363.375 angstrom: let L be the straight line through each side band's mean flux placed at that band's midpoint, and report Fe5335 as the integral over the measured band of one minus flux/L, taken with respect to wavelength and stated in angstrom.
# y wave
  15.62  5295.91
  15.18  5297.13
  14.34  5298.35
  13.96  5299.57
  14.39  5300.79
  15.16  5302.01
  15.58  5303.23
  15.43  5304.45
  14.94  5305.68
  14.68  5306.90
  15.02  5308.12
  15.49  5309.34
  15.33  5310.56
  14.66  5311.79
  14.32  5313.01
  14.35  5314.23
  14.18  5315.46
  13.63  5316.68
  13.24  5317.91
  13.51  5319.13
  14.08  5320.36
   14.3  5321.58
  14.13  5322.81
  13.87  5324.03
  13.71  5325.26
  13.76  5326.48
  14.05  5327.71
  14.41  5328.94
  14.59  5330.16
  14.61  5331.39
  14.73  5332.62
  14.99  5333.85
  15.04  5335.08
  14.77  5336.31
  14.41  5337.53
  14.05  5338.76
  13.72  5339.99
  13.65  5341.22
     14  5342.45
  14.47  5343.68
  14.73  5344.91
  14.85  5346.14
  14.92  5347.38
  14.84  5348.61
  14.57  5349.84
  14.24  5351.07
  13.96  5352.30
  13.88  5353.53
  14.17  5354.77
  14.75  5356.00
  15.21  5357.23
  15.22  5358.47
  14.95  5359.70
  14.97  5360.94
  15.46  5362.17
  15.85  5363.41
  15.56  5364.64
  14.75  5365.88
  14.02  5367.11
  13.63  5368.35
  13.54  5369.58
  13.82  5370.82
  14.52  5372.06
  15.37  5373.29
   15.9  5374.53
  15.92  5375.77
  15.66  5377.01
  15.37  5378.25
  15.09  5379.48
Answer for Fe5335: 1.6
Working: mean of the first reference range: 14.8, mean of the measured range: 14.3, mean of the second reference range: 14.9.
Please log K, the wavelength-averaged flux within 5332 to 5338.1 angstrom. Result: 14.8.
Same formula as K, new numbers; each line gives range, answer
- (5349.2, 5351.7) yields 14.4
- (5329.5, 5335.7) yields 14.8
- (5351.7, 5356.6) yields 14.2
